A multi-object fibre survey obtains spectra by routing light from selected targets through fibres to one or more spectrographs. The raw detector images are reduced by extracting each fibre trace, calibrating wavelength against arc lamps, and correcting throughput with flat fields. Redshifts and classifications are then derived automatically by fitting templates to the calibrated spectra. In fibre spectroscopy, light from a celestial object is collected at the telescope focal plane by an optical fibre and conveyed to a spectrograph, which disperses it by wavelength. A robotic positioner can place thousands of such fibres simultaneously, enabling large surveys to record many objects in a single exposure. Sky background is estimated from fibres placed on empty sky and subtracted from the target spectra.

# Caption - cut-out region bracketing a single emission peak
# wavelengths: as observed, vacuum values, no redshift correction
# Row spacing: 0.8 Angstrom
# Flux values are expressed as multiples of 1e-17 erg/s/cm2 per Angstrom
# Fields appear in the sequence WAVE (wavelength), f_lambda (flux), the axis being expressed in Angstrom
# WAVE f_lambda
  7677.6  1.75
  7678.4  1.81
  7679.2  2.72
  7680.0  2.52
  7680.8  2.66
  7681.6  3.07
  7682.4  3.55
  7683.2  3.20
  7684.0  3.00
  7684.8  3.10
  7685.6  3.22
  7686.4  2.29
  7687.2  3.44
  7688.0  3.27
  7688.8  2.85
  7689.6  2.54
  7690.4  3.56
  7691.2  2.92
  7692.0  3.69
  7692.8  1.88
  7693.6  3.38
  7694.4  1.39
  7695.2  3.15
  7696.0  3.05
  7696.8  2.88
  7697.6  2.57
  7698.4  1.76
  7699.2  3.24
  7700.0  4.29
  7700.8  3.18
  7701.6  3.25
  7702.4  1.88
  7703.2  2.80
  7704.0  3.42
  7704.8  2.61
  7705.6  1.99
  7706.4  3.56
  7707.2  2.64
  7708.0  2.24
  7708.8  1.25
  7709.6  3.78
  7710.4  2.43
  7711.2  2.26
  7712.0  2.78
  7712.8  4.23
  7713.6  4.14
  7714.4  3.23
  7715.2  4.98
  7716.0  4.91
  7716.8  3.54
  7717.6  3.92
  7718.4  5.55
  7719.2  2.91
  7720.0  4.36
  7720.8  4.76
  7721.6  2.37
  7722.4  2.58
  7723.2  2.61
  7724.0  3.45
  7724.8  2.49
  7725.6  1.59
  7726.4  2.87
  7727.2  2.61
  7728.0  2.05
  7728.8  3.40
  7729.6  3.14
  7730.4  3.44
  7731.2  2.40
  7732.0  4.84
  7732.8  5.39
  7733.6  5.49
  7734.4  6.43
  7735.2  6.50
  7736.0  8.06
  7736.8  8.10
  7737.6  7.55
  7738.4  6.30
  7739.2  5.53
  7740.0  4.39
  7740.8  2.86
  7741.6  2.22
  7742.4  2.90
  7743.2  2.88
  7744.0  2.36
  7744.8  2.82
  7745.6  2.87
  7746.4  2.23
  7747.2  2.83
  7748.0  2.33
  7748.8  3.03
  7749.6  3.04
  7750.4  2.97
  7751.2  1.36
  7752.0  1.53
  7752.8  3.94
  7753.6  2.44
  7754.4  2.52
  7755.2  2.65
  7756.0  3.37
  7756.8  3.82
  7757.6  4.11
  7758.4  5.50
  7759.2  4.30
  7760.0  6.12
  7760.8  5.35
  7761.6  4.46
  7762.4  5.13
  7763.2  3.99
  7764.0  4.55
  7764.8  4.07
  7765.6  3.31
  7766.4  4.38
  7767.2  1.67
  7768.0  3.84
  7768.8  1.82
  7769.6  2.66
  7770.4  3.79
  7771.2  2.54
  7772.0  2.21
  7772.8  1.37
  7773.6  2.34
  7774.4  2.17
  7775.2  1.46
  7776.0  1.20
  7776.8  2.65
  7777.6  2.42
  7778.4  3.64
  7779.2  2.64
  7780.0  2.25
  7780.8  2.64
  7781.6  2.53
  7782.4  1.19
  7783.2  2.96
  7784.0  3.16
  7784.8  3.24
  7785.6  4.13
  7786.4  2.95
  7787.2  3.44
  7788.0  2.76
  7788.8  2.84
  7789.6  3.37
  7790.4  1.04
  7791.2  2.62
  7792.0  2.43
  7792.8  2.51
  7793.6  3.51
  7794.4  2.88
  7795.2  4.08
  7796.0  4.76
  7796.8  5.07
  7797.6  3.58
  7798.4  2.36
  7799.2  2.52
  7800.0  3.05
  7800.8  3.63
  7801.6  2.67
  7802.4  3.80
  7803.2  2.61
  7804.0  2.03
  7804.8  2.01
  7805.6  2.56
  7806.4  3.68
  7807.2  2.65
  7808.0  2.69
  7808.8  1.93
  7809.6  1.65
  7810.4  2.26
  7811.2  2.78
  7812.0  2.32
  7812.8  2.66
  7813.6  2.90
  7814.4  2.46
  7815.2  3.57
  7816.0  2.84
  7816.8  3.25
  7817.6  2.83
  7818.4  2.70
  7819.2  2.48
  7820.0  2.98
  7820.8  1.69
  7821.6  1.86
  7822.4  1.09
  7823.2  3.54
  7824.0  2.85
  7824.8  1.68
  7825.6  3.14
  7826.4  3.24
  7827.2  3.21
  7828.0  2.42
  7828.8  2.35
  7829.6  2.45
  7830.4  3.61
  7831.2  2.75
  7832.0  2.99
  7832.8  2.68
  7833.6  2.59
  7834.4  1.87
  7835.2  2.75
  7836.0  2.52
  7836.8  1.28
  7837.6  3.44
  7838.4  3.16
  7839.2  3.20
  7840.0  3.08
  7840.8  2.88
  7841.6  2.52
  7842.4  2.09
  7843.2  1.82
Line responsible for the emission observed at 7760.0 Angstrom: [N II]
